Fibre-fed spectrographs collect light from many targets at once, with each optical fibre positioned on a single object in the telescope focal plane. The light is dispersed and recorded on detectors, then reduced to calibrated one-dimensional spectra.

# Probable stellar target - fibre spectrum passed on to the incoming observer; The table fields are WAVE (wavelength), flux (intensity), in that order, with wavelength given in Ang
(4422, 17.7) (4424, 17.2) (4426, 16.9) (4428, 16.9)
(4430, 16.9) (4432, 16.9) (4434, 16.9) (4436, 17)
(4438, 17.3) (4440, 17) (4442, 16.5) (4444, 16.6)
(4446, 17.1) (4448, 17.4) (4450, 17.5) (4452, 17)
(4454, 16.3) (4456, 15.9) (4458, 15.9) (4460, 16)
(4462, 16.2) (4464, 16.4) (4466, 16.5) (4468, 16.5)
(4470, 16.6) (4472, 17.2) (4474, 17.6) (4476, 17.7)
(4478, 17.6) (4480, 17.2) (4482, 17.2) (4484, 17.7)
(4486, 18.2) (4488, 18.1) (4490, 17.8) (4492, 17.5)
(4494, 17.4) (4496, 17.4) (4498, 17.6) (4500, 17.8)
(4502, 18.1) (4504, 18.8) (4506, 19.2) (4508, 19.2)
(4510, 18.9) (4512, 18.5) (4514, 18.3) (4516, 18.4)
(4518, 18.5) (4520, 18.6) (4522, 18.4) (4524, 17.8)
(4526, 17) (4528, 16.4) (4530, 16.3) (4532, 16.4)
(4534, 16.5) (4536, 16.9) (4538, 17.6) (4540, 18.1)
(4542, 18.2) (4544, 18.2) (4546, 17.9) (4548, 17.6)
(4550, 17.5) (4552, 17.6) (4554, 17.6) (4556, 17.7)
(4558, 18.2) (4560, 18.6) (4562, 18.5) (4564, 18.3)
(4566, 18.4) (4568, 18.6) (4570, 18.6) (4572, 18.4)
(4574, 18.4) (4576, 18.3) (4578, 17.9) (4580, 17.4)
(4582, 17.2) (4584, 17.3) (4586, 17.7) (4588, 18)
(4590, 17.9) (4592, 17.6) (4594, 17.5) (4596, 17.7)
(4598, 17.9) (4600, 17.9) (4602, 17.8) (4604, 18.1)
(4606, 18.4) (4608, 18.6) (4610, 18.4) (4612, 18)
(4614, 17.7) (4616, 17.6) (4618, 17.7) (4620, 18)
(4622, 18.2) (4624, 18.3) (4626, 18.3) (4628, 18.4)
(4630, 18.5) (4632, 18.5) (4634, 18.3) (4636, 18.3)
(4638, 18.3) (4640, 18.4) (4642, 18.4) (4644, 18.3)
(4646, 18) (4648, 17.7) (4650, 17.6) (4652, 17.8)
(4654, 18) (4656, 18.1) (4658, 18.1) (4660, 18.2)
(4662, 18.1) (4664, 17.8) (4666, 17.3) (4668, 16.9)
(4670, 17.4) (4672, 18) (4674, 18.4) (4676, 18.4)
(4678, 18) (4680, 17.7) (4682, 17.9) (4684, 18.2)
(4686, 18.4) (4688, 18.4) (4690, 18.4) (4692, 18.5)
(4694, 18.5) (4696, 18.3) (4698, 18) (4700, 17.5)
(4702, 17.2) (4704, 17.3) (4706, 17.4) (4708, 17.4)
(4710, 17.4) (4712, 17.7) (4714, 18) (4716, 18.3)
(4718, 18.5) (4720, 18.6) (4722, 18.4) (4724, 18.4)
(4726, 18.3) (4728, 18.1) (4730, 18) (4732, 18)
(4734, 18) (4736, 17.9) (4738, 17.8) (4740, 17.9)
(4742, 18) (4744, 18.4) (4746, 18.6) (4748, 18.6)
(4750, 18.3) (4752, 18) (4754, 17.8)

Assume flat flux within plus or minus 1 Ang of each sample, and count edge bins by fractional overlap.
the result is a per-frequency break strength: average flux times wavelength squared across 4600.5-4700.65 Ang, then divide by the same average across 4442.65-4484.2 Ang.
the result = 1.17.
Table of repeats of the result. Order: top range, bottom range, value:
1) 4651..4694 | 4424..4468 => 1.19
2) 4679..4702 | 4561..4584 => 1.05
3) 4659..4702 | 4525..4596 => 1.07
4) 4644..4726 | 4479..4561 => 1.08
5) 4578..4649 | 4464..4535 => 1.07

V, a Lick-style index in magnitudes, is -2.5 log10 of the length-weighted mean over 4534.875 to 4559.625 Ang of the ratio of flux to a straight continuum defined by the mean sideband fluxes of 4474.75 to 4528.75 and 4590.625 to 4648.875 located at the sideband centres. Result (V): 0.02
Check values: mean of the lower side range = 18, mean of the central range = 17.8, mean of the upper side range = 18.1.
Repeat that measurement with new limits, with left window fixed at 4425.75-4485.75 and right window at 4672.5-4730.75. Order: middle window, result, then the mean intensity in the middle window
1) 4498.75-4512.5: -0.09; 18.6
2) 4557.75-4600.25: -0.03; 18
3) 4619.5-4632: -0.04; 18.3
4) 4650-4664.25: -0.01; 18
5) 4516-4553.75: -0.02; 17.6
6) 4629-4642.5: -0.04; 18.4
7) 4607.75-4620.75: -0.02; 18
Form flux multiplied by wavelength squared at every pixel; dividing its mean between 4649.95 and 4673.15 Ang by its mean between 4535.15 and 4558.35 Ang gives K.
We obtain 1.1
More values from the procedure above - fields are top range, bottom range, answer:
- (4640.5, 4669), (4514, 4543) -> 1.08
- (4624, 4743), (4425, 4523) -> 1.13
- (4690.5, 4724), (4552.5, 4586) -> 1.05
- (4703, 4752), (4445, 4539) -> 1.15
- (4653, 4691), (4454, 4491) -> 1.15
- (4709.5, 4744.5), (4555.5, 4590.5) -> 1.07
